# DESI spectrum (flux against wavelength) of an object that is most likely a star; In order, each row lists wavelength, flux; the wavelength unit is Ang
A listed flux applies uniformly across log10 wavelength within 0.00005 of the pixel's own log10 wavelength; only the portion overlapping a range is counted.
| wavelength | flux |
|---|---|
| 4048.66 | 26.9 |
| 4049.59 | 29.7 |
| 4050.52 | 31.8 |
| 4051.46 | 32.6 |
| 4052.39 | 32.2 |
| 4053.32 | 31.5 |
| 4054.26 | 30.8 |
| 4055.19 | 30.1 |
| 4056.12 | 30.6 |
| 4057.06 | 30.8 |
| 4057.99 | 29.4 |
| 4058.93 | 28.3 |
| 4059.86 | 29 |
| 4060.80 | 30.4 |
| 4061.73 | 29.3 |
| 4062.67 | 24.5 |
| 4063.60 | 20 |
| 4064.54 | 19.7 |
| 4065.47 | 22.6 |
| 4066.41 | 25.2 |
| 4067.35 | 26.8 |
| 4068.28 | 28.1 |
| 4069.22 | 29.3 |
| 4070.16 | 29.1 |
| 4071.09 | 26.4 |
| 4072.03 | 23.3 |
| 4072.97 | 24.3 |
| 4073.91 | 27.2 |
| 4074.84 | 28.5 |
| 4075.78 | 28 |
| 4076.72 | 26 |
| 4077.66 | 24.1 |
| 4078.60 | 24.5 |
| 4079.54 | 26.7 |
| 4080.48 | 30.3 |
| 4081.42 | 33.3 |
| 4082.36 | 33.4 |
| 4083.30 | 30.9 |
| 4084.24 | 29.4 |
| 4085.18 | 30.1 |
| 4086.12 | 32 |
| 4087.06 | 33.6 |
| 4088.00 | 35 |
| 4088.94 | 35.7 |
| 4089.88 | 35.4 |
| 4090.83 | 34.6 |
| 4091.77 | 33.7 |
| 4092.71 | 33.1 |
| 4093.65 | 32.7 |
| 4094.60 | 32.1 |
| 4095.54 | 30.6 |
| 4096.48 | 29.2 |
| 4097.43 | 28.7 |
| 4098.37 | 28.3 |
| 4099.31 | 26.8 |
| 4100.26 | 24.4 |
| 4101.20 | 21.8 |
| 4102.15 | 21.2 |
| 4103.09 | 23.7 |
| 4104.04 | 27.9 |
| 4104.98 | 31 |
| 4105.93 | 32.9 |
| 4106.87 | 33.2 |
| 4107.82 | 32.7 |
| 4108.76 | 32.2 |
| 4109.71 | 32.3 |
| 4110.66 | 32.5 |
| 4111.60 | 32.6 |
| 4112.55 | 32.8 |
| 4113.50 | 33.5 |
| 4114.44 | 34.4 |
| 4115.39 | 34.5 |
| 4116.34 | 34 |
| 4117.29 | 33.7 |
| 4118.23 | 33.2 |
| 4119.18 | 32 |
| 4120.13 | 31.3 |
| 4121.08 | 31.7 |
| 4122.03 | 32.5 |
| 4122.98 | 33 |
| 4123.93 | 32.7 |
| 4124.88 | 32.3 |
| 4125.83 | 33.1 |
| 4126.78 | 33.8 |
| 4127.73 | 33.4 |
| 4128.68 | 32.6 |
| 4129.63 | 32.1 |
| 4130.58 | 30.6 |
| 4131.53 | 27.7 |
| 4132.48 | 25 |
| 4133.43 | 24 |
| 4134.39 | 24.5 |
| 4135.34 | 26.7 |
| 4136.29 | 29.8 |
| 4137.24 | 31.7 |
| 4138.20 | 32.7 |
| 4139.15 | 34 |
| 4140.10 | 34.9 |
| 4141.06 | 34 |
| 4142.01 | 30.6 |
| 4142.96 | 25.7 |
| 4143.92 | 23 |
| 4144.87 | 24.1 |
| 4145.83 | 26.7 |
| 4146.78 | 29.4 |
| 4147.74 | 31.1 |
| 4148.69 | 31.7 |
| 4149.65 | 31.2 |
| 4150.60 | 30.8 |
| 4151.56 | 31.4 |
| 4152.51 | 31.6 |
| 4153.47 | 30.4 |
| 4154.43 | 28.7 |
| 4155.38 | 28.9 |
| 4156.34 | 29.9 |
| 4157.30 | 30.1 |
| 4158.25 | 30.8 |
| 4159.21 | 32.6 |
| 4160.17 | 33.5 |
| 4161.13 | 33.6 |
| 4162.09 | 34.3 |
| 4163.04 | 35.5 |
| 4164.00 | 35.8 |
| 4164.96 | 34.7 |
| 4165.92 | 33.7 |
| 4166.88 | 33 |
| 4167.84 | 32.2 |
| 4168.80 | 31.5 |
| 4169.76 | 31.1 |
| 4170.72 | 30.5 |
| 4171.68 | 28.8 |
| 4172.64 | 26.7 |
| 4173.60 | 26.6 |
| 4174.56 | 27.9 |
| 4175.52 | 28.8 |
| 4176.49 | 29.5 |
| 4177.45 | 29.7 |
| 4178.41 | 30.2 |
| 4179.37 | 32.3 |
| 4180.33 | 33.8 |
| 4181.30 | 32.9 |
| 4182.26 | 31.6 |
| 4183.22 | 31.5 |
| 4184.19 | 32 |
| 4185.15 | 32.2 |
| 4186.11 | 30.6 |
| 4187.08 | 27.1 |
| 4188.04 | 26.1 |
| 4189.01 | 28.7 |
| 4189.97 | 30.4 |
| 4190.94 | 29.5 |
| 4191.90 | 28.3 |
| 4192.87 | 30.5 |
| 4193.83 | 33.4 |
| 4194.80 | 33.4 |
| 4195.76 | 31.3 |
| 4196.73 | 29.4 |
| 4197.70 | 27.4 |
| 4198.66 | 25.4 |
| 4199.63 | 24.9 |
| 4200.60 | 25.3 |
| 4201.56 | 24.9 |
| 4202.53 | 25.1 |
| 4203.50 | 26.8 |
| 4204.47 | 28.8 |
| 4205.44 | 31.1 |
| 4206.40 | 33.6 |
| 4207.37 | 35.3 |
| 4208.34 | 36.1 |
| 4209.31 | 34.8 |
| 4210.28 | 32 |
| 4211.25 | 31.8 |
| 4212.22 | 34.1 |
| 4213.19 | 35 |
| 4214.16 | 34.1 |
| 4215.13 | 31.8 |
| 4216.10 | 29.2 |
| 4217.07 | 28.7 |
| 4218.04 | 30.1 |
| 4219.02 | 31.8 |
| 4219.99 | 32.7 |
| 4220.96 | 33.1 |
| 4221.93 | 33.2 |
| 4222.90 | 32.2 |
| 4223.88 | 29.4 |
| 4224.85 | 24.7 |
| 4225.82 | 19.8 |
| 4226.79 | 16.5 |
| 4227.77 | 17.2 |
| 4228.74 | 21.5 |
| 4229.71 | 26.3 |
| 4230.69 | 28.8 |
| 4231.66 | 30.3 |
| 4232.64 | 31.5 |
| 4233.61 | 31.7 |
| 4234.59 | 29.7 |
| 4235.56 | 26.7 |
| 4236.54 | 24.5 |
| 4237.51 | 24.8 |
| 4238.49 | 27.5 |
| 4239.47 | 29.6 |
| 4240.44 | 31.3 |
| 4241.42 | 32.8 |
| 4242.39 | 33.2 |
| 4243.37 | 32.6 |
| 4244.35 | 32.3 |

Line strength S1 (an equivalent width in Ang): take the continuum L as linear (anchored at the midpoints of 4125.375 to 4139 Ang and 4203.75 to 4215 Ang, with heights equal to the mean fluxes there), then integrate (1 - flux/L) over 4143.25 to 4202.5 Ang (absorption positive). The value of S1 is 2.7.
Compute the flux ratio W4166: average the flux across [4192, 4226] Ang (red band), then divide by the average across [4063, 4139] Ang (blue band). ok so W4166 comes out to 1.02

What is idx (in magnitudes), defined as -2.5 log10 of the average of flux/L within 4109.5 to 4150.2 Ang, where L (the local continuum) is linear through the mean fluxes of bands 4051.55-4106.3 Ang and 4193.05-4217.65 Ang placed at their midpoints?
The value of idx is -0.054 mag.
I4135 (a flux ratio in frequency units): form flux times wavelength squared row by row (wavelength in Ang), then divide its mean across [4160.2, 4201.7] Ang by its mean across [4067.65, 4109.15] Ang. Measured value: 1.08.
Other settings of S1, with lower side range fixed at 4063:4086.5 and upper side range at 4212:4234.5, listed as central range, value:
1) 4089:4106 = -1.25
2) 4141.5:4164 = -1.89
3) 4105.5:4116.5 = -2.22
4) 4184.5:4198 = -0.71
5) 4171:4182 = -0.59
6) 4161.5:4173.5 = -1.69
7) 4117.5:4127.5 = -1.78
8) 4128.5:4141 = -0.89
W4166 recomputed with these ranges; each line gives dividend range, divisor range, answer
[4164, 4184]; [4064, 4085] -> 1.14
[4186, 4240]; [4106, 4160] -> 0.94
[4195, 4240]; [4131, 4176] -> 0.96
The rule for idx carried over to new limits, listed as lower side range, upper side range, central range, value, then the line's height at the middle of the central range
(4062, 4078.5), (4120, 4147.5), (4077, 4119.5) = -0.125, 27.5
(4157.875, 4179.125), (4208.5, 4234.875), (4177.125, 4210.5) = 0.010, 30.5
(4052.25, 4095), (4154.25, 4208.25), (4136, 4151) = -0.004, 30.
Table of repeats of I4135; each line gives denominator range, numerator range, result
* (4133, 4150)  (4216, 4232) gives 0.97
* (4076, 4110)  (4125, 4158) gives 1.02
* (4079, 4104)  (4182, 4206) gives 1.01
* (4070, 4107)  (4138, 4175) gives 1.09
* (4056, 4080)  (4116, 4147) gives 1.18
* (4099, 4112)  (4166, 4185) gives 1.09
